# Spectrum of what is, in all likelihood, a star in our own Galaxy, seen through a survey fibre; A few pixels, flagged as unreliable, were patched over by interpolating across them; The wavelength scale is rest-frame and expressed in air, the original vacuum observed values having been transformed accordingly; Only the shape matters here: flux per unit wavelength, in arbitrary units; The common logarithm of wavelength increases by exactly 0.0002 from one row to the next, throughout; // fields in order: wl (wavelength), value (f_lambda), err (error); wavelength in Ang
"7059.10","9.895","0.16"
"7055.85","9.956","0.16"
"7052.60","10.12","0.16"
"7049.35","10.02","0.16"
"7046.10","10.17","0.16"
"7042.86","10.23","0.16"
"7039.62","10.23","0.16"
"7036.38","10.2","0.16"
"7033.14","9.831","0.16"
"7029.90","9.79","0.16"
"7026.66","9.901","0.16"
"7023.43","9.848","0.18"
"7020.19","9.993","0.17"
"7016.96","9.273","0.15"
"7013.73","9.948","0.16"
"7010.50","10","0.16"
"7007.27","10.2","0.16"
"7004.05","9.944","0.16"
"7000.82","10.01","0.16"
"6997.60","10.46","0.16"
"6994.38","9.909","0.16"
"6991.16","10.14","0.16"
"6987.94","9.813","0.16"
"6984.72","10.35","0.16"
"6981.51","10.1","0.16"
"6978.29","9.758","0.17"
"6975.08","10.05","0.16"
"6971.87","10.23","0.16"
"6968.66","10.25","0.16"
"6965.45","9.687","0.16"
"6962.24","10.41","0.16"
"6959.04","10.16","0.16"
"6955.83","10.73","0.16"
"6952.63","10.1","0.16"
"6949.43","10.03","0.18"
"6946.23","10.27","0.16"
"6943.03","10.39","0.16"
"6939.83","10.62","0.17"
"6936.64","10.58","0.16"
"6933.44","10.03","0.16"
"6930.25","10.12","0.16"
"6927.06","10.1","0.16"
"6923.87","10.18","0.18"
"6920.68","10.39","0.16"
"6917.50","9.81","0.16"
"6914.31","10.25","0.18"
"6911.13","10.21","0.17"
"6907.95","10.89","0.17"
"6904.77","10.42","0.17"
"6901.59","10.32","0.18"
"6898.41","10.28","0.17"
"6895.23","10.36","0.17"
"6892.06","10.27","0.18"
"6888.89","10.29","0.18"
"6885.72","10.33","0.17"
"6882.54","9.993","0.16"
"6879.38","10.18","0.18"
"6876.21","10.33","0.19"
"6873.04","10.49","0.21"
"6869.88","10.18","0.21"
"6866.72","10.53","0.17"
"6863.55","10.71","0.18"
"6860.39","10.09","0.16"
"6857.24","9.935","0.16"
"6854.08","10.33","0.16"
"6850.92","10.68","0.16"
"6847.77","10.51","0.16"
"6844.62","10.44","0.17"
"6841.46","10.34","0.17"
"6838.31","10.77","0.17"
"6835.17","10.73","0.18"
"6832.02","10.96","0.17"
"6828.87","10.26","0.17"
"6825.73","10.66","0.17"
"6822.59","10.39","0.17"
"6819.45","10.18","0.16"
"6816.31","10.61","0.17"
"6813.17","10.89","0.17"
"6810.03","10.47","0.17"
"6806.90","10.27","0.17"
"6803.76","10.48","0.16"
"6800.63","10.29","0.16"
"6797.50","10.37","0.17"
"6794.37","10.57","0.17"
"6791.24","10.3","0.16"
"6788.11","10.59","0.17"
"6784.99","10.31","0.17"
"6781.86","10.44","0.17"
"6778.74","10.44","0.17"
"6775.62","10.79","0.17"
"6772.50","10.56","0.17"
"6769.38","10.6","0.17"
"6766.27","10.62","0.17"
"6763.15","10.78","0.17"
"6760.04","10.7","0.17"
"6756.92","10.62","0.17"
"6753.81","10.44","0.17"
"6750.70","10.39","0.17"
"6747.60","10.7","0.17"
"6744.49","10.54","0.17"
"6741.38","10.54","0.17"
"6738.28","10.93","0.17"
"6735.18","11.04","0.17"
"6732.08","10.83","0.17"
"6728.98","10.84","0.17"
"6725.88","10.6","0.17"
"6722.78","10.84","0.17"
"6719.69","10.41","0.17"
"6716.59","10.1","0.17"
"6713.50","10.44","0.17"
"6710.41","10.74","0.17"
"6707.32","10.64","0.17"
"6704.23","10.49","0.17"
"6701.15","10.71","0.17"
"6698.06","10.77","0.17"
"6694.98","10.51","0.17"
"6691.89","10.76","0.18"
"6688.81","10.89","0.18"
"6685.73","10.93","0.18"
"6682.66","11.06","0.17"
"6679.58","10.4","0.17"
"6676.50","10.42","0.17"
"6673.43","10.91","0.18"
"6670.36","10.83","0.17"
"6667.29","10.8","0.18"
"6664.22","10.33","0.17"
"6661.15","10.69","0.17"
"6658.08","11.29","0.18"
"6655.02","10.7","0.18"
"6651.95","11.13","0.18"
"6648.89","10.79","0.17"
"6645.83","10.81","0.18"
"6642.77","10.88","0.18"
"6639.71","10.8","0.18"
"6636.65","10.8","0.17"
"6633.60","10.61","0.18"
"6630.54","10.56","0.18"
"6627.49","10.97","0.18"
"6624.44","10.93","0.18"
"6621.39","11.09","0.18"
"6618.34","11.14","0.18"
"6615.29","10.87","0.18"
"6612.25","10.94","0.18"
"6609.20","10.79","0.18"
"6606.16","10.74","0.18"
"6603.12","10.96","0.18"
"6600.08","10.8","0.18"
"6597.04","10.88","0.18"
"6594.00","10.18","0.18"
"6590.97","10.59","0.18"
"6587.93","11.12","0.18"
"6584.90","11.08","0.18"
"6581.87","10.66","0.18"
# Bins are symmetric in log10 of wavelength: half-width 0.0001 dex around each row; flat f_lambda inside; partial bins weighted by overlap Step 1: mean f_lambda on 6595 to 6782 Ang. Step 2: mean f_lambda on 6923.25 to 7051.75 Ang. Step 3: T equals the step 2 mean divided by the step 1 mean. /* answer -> 0.94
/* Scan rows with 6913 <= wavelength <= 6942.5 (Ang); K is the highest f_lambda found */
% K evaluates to 10.62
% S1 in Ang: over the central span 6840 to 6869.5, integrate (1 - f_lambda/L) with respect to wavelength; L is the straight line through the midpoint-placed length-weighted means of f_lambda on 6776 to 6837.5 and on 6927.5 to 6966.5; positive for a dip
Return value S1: 0.08 Ang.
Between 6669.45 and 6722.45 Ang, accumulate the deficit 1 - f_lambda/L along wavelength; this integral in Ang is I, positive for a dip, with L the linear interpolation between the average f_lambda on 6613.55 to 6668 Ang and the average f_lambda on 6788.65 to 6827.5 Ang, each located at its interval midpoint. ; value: 0.3 Ang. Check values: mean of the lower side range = 10.8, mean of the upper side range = 10.5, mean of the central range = 10.7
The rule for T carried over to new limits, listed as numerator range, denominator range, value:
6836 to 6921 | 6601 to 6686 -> 0.96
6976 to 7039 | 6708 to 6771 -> 0.94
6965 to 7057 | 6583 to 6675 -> 0.92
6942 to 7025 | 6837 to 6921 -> 0.97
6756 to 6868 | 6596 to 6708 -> 0.97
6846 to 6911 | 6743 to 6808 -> 0.98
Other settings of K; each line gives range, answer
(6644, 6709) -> 11.29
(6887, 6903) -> 10.36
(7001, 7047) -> 10.23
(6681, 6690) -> 11.06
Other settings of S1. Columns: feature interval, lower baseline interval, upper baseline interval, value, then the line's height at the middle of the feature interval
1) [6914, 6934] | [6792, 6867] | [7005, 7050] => 0.22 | 10.2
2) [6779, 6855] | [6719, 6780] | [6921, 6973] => 0.20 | 10.5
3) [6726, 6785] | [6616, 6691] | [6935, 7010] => -0.15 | 10.6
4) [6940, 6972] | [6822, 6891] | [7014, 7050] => -0.29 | 10.2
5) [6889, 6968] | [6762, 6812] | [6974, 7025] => -0.93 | 10.2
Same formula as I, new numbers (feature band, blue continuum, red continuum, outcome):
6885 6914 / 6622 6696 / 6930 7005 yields -0.2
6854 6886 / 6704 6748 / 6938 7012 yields 0.3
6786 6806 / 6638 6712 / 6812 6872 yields 0.3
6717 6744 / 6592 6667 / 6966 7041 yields -0.3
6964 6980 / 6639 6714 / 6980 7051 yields 0.2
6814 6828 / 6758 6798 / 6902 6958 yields 0.0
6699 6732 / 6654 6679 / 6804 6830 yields 0.2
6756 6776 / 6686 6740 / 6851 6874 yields -0.2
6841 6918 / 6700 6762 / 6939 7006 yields 0.0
